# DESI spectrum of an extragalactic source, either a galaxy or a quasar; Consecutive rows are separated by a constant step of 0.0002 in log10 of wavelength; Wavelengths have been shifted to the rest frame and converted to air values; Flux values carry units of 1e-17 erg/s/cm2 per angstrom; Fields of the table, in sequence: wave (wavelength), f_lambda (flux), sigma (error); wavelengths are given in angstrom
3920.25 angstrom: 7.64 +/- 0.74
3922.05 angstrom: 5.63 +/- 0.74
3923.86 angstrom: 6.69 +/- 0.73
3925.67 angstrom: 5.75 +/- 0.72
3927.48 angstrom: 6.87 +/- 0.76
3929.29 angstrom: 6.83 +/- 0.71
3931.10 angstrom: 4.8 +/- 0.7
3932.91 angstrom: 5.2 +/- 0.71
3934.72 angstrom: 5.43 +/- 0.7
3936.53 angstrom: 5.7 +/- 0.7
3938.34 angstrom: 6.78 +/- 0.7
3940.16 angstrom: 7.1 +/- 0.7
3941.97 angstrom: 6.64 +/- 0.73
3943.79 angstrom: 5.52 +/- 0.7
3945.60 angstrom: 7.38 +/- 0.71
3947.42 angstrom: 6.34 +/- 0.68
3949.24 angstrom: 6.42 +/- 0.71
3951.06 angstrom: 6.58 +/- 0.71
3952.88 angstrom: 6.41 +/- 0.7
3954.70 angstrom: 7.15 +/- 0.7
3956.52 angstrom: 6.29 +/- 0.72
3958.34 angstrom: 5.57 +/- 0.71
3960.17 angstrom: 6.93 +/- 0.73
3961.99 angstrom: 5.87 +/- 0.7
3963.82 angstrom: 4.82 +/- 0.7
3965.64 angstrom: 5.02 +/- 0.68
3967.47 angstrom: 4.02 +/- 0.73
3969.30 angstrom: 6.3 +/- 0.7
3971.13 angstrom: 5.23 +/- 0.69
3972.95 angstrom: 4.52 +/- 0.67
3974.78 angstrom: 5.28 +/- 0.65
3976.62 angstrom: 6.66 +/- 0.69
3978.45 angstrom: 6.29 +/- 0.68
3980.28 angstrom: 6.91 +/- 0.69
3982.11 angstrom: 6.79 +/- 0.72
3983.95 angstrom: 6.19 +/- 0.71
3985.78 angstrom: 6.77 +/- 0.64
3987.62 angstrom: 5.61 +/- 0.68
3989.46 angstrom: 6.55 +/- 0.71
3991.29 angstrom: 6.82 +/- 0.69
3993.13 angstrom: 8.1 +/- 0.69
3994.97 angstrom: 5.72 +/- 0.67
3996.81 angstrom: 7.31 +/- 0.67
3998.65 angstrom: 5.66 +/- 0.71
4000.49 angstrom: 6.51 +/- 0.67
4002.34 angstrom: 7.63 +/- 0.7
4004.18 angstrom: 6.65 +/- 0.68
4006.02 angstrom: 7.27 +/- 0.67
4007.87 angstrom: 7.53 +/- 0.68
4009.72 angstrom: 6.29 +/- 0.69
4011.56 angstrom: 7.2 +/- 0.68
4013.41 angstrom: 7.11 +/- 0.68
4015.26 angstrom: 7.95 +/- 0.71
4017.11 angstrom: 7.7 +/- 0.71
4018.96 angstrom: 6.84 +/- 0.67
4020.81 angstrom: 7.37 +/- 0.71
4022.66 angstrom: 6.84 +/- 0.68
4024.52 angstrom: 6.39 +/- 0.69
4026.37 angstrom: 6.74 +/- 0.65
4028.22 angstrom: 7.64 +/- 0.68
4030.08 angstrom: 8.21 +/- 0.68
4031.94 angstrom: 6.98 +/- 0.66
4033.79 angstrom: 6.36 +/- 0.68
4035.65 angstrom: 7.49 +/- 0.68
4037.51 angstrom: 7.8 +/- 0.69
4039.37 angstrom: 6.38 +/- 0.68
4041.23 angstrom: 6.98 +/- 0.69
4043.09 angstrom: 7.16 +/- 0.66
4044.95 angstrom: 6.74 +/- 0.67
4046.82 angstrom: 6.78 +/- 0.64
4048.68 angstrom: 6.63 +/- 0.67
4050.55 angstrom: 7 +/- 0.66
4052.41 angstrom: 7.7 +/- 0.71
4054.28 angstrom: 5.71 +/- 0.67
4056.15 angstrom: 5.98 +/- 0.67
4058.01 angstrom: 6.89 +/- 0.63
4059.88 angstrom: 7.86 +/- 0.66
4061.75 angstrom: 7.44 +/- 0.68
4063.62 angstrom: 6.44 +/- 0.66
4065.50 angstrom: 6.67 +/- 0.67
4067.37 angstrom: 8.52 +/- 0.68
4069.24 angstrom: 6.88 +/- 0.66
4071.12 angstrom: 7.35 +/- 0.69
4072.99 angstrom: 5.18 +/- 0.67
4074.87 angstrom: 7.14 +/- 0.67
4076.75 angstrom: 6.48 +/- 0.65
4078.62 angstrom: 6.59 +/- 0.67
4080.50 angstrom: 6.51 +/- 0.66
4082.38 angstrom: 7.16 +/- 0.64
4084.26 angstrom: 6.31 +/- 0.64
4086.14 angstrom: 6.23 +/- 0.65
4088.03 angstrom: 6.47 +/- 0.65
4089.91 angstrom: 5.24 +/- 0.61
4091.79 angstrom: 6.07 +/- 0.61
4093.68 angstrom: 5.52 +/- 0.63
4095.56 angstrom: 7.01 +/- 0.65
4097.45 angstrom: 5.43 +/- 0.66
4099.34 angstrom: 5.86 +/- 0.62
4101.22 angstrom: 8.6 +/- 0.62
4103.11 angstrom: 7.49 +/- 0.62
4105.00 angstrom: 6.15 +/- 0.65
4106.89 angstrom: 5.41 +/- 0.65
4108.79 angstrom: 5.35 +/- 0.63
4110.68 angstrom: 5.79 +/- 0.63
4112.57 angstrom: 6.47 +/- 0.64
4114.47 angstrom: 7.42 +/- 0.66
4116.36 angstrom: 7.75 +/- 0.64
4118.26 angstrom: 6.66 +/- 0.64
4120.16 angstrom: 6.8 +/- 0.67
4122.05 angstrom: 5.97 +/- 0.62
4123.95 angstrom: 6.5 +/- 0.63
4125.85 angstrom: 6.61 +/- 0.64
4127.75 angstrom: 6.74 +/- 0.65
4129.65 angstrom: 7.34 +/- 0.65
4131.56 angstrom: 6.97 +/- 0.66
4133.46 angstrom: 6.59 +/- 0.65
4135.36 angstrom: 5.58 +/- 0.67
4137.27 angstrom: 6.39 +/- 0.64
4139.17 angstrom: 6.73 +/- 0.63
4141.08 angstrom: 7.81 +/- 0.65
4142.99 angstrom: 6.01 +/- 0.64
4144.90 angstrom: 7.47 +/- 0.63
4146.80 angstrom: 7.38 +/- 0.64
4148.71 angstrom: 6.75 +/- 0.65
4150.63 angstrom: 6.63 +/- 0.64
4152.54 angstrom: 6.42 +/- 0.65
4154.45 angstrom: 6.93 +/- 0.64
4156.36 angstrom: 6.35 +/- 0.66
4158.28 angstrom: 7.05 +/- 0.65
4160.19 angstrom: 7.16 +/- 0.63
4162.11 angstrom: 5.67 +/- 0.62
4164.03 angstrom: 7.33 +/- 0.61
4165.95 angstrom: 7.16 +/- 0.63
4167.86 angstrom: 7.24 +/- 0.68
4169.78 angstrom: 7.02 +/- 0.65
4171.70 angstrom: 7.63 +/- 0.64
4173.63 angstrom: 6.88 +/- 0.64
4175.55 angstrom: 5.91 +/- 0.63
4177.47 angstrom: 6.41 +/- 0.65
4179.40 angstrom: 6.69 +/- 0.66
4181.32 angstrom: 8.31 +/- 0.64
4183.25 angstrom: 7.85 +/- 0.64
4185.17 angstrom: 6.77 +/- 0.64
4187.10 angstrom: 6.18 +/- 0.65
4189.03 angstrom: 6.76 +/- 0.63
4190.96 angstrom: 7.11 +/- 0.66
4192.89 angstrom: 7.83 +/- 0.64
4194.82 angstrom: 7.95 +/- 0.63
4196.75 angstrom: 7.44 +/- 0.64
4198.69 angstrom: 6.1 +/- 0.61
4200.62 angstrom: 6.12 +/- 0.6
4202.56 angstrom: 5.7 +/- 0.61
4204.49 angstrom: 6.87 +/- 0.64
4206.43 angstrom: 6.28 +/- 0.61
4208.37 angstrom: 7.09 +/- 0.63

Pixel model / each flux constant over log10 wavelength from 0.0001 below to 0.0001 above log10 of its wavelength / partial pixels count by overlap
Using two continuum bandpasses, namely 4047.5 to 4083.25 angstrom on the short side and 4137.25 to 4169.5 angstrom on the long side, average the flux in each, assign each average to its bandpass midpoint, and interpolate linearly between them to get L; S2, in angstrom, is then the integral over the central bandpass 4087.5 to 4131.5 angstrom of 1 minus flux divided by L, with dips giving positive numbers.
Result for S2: 2.5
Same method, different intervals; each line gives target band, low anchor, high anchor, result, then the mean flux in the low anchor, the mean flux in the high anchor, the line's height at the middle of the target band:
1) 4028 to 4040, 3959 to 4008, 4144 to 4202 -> -1.6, 6.24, 6.94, 6.42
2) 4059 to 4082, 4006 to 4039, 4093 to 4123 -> -0.4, 7.19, 6.49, 6.8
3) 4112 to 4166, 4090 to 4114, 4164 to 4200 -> -1.2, 6.25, 7.07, 6.63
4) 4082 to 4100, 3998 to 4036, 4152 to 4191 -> 2.3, 7.07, 6.9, 6.99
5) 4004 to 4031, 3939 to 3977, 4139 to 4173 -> -4.0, 6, 6.93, 6.28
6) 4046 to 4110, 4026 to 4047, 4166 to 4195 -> 4.8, 7.13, 7.08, 7.11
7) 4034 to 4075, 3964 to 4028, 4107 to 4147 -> -2.2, 6.52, 6.64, 6.57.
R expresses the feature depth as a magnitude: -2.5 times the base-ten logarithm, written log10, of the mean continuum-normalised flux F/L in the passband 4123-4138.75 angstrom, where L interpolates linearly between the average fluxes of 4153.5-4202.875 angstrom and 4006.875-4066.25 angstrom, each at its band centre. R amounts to 0.06 mag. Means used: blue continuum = 7.02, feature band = 6.59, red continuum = 6.92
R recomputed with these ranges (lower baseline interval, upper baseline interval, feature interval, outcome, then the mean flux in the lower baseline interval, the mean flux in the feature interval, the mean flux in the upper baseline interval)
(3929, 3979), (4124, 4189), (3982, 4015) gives -0.107 mag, 5.95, 6.78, 6.84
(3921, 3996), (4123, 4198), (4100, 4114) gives 0.036 mag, 6.14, 6.49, 6.91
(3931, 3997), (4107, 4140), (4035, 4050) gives -0.106 mag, 6.14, 6.98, 6.54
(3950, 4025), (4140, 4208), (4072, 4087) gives 0.035 mag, 6.46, 6.46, 6.89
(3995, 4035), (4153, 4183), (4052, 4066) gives 0.031 mag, 7.03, 6.81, 6.93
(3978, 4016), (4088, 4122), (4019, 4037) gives -0.067 mag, 6.8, 7.12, 6.41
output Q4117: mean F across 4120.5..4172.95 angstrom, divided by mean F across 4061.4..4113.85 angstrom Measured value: 1.05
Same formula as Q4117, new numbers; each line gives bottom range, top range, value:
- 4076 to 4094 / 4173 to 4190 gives 1.09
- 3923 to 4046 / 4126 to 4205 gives 1.05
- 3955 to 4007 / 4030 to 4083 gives 1.11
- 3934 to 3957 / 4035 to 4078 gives 1.07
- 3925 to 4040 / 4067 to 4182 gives 1.03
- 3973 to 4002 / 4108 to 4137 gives 1.02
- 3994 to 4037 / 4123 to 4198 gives 0.98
